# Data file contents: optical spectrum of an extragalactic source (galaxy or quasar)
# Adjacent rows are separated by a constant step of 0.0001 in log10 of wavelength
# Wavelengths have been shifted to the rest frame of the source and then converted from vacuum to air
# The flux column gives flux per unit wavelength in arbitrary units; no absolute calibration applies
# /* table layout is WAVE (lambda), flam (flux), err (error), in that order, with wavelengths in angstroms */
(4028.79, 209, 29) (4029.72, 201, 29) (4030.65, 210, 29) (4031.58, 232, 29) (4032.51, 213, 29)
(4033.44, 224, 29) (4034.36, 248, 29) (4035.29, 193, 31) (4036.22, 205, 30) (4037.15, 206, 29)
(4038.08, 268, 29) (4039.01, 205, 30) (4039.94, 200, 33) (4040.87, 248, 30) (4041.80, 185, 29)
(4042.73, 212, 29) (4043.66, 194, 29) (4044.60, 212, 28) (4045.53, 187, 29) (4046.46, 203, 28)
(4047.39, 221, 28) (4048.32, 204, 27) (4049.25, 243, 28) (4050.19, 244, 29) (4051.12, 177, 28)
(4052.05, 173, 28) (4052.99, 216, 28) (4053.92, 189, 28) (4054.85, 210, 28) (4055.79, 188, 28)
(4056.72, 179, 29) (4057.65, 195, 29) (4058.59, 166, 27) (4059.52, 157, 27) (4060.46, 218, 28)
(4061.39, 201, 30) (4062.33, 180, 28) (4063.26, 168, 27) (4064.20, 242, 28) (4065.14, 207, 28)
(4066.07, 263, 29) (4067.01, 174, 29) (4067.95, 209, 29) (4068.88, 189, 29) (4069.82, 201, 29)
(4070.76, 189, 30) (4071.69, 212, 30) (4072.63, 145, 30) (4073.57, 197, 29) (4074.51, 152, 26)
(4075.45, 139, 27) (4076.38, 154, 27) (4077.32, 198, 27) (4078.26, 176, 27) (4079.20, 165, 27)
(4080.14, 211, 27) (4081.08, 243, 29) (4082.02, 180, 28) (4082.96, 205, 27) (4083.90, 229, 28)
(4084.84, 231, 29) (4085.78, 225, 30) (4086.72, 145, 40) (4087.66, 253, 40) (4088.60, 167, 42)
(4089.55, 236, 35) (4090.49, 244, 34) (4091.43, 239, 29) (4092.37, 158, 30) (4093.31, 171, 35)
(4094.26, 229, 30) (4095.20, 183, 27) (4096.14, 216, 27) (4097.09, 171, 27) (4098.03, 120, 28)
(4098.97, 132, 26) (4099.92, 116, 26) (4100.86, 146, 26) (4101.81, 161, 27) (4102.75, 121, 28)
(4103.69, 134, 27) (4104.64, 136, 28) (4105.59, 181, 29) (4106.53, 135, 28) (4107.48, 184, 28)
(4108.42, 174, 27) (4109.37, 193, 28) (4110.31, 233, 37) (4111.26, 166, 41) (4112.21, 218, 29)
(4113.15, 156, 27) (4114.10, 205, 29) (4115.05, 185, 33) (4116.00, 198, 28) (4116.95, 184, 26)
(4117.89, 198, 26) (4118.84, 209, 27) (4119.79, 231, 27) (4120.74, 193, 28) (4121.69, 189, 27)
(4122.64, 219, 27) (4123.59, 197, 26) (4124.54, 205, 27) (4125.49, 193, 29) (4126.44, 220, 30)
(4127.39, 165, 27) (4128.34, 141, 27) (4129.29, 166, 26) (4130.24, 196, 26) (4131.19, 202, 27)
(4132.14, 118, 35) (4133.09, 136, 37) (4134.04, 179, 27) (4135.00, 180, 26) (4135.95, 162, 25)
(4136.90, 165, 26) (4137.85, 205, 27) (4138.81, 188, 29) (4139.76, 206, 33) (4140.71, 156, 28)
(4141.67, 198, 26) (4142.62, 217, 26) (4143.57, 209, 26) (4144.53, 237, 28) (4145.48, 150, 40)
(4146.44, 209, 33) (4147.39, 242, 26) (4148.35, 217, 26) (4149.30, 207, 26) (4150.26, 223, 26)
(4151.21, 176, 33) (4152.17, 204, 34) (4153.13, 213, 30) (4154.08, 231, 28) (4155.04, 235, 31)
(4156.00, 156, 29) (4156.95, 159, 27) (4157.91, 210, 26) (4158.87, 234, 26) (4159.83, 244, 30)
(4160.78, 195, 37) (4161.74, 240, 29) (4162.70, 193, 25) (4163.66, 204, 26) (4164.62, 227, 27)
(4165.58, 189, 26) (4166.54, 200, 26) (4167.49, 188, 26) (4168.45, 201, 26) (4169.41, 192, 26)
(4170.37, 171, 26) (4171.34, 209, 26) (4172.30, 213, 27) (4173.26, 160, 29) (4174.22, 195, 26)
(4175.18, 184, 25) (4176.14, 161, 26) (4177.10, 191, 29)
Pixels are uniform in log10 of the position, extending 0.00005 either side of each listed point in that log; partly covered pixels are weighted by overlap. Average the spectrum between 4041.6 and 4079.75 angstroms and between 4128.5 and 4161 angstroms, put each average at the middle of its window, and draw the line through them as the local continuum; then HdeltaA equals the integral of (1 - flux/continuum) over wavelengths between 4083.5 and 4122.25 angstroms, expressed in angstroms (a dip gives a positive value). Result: 1.75 angstroms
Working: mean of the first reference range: 194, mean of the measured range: 185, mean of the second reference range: 194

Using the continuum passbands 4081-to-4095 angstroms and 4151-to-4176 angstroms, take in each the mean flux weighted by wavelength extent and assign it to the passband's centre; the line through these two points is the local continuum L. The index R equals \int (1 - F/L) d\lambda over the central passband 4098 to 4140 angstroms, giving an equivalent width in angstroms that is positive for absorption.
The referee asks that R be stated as 5.8 angstroms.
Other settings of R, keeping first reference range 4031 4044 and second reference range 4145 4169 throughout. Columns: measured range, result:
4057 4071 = 1.1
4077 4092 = 0.3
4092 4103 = 2.6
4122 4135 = 1.8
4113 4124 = 0.6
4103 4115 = 2.0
